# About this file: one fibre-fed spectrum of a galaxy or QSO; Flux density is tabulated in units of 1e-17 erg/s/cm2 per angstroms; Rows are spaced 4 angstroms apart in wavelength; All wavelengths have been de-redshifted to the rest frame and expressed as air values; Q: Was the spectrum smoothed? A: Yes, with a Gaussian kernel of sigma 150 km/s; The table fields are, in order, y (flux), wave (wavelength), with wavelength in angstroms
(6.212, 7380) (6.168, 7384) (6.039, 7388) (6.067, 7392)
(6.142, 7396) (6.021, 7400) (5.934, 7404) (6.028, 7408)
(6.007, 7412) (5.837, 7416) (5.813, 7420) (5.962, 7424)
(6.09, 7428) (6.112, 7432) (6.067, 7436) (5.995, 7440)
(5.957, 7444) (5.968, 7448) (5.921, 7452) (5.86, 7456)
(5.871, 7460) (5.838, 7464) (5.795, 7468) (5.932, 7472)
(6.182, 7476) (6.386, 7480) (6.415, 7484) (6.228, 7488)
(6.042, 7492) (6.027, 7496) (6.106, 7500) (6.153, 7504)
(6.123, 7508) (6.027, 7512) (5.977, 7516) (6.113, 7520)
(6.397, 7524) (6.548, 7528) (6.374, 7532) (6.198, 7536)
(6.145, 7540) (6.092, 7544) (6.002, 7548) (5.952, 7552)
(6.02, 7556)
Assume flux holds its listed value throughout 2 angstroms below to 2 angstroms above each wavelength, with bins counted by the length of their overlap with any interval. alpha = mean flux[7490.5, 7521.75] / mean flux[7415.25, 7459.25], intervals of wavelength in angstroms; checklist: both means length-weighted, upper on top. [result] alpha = 1.0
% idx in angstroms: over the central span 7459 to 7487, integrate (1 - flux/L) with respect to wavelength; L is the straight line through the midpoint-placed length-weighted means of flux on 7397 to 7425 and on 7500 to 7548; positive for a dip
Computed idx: 0.0 angstroms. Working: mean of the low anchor 5.95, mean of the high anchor 6.18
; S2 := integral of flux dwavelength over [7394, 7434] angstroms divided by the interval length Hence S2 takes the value 5.99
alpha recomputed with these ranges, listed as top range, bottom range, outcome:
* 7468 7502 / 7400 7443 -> 1.03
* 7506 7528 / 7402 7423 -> 1.04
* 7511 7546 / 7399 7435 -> 1.04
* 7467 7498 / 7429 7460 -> 1.03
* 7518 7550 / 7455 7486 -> 1.03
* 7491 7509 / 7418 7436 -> 1.01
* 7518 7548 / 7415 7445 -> 1.04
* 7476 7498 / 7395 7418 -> 1.04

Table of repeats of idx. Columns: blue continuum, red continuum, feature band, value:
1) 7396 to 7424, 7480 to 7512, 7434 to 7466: 0.6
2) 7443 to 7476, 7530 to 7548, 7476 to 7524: -0.9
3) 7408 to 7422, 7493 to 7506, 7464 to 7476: 0.2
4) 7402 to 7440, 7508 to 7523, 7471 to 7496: -0.6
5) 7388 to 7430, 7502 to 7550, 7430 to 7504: 0.5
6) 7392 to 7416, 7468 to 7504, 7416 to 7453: 0.5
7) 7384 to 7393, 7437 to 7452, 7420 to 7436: -0.1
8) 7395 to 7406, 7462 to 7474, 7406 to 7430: 0.1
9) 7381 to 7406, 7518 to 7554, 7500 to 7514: 0.2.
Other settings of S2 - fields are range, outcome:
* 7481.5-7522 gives 6.12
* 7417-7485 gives 6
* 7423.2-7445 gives 6.04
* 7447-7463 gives 5.9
